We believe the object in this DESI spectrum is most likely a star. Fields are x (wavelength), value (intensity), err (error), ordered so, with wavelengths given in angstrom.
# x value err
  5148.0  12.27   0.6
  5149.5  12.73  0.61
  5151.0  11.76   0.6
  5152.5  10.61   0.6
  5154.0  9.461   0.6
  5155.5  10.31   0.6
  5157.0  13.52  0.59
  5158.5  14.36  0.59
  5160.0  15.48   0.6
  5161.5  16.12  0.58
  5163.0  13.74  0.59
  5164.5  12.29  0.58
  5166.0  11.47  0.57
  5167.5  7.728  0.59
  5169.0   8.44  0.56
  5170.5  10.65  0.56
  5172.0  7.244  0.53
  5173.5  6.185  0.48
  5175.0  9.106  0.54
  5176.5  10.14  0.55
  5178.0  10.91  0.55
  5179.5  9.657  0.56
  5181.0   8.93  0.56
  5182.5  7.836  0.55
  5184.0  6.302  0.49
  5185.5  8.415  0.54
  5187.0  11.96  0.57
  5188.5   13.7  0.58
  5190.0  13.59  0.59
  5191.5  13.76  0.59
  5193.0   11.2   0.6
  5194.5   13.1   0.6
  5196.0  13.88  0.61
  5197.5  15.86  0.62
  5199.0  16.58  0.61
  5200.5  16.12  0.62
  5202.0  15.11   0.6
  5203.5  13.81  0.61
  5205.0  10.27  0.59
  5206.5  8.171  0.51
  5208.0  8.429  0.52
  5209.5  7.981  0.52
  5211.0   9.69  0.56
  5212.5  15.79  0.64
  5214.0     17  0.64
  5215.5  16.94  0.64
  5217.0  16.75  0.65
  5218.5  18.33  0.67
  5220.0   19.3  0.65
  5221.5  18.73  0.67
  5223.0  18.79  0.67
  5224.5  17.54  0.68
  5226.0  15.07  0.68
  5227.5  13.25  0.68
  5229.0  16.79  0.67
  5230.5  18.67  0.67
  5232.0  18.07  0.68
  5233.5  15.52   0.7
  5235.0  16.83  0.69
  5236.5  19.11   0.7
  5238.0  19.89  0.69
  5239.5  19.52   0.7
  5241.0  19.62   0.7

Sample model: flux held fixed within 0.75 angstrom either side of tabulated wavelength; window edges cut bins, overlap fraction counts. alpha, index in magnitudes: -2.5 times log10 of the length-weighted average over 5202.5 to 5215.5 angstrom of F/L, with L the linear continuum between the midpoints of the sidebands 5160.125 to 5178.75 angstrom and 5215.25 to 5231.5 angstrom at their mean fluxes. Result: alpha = 0.30 mag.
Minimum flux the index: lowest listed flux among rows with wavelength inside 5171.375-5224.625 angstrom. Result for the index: 6.185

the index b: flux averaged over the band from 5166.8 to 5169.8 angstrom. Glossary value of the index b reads 8.13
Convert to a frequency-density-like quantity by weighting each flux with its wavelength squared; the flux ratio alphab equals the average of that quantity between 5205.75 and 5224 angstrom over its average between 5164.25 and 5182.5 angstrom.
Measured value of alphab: 1.62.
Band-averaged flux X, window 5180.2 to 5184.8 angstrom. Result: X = 7.72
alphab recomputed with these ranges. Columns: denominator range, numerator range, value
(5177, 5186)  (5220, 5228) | 1.98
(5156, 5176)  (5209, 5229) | 1.45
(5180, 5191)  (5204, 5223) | 1.40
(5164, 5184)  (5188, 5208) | 1.47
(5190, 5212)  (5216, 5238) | 1.41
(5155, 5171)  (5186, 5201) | 1.14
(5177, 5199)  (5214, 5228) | 1.51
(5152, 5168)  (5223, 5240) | 1.44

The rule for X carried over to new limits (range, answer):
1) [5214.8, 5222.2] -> 18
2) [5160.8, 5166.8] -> 13.3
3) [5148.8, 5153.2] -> 11.7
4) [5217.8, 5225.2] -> 18.5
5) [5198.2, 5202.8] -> 15.9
